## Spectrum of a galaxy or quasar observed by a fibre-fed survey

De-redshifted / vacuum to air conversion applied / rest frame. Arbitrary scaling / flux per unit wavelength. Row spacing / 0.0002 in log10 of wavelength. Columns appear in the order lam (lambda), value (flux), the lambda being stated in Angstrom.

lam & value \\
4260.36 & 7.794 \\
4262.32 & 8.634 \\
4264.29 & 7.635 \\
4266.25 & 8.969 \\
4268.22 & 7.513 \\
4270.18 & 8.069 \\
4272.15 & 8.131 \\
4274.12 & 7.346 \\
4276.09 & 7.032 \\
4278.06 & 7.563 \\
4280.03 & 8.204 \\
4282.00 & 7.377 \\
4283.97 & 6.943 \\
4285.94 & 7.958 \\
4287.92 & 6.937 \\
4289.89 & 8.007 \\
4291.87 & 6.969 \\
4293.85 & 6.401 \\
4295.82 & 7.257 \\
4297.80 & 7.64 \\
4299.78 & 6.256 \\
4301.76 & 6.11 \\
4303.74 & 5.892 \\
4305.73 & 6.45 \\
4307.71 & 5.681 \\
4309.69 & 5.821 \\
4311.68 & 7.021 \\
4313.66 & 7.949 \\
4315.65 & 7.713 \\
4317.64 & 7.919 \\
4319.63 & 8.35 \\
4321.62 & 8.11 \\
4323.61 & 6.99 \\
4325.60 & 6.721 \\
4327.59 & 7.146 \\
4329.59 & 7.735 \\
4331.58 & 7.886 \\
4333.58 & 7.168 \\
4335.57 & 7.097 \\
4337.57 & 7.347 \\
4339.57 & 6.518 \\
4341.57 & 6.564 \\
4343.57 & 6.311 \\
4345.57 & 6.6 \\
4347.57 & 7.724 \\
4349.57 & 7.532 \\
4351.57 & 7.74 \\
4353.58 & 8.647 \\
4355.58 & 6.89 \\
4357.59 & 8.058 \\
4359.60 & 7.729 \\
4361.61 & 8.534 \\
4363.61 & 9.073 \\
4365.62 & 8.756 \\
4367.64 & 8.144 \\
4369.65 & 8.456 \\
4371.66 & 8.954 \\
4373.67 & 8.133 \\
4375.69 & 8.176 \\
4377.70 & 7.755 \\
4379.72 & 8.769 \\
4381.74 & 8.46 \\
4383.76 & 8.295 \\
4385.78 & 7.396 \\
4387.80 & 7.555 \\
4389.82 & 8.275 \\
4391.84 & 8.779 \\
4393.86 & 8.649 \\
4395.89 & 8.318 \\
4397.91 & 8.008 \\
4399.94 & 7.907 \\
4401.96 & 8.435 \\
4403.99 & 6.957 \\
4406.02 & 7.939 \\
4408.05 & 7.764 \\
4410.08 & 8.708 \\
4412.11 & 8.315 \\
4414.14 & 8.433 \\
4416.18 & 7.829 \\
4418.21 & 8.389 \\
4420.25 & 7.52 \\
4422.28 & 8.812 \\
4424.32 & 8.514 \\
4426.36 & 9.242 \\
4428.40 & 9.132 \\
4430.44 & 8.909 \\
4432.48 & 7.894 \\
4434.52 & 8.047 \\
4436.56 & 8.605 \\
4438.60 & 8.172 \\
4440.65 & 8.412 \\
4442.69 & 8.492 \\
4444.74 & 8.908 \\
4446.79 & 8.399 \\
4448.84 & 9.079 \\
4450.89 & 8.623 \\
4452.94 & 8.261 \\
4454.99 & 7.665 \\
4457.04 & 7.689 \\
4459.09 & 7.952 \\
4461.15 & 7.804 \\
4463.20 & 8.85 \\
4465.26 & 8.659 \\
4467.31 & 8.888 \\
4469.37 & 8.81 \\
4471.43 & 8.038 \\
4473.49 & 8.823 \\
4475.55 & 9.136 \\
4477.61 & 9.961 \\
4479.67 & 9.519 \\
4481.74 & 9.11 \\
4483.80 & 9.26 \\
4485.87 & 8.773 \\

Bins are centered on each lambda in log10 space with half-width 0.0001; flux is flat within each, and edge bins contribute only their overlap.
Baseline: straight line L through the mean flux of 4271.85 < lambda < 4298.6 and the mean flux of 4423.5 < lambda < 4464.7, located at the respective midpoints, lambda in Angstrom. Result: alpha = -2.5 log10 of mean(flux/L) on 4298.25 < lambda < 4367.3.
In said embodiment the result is 0.06 mag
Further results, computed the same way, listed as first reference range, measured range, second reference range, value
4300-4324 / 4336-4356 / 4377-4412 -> 0.04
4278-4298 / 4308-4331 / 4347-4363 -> 0.04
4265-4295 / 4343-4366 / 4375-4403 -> 0.03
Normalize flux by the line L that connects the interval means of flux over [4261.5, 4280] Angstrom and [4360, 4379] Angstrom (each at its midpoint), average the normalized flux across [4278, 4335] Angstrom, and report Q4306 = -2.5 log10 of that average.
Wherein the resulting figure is 0.13 mag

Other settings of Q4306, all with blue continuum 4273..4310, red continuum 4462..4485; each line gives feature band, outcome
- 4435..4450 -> 0.01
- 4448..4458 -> 0.07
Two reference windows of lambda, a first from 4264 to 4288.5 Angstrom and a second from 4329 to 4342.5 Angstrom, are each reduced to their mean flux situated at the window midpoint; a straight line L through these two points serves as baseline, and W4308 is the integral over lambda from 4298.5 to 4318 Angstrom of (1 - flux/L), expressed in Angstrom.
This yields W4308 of 2.0 Angstrom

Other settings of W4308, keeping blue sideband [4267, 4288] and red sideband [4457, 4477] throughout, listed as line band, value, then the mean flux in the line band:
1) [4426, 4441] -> -0.3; 8.53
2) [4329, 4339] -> 0.6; 7.4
